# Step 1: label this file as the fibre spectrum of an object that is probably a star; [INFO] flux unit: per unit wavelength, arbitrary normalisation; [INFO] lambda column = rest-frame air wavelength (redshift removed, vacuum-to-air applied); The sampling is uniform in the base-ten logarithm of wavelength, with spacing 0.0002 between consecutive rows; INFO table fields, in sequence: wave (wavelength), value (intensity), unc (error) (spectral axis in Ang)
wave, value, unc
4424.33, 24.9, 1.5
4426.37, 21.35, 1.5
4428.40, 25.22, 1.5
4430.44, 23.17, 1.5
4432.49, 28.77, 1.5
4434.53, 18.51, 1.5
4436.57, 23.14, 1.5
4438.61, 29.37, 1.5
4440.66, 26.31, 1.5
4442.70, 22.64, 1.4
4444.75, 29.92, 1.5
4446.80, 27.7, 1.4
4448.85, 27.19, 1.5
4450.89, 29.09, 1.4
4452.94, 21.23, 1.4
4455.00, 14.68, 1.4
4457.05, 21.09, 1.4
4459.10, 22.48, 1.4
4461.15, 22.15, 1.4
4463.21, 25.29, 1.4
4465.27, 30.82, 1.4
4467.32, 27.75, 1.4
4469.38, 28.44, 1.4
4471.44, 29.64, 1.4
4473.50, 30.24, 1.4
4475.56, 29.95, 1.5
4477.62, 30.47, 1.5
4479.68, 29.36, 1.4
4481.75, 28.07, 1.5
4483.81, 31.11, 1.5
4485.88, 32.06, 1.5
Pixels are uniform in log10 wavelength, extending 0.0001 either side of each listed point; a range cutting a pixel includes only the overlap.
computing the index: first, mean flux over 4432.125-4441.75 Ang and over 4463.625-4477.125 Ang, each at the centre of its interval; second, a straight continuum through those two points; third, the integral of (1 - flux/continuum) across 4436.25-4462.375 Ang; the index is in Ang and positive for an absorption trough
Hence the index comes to 2.0 Ang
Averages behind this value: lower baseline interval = 25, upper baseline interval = 29.3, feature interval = 24.4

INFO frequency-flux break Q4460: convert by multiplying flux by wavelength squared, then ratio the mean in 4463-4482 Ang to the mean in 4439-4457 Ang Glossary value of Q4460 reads 1.19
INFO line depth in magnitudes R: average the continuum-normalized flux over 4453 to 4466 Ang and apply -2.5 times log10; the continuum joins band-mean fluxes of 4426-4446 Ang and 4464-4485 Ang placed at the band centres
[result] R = 0.23 mag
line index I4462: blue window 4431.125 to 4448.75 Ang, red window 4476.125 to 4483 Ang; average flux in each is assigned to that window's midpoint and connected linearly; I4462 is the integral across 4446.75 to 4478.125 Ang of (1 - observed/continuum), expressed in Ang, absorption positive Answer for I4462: 2.1 Ang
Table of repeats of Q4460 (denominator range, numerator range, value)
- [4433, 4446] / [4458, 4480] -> 1.12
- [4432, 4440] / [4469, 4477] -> 1.22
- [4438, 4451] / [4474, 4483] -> 1.10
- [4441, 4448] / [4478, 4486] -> 1.14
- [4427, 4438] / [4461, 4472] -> 1.17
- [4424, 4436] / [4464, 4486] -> 1.28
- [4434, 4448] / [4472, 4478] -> 1.19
